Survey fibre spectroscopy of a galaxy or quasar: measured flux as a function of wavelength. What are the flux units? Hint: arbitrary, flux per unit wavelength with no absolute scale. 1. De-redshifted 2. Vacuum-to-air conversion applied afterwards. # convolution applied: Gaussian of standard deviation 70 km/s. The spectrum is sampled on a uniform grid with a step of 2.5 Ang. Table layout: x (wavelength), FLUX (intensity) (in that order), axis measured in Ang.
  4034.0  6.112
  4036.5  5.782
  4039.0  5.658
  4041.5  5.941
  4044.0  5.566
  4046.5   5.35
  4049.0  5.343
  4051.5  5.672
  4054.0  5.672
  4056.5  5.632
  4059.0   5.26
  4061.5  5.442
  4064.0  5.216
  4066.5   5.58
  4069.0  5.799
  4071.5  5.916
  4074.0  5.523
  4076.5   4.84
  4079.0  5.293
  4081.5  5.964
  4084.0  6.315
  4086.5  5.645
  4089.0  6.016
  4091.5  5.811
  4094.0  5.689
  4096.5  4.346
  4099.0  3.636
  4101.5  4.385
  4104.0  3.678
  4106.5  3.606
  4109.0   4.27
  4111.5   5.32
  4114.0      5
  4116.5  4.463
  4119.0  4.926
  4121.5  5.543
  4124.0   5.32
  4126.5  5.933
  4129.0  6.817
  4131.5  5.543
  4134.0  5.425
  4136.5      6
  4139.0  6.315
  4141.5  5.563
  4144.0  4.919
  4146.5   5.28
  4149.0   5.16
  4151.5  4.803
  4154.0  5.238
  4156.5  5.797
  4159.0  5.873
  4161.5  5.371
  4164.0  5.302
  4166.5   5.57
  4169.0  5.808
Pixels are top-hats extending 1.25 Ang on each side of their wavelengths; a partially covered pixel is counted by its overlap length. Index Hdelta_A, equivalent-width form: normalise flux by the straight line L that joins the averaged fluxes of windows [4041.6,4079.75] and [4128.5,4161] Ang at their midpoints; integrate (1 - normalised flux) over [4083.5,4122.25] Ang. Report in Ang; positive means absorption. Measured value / 4.5 Ang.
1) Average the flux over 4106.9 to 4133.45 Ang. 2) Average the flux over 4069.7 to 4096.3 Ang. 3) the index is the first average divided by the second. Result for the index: 0.93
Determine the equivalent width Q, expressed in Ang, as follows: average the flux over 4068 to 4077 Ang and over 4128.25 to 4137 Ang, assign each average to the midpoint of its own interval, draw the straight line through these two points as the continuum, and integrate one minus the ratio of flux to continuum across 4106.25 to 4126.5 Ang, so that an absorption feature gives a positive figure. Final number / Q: 3.0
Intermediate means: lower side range 5.57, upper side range 5.89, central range 4.93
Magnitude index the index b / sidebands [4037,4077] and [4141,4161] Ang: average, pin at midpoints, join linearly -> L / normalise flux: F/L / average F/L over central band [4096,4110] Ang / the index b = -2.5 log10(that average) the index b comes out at 0.34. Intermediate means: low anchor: 5.54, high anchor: 5.32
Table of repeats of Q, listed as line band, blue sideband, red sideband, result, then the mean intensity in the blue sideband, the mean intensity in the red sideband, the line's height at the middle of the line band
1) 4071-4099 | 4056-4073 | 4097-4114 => -3.5 Ang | 5.55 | 4.22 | 4.88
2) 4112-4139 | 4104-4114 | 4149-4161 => -4.4 Ang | 4.38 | 5.4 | 4.75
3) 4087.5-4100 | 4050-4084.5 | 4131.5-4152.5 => 0.9 Ang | 5.56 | 5.45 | 5.52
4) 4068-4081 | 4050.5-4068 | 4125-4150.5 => 0.1 Ang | 5.5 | 5.68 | 5.53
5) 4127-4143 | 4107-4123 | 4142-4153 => -3.0 Ang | 4.86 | 5.08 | 5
